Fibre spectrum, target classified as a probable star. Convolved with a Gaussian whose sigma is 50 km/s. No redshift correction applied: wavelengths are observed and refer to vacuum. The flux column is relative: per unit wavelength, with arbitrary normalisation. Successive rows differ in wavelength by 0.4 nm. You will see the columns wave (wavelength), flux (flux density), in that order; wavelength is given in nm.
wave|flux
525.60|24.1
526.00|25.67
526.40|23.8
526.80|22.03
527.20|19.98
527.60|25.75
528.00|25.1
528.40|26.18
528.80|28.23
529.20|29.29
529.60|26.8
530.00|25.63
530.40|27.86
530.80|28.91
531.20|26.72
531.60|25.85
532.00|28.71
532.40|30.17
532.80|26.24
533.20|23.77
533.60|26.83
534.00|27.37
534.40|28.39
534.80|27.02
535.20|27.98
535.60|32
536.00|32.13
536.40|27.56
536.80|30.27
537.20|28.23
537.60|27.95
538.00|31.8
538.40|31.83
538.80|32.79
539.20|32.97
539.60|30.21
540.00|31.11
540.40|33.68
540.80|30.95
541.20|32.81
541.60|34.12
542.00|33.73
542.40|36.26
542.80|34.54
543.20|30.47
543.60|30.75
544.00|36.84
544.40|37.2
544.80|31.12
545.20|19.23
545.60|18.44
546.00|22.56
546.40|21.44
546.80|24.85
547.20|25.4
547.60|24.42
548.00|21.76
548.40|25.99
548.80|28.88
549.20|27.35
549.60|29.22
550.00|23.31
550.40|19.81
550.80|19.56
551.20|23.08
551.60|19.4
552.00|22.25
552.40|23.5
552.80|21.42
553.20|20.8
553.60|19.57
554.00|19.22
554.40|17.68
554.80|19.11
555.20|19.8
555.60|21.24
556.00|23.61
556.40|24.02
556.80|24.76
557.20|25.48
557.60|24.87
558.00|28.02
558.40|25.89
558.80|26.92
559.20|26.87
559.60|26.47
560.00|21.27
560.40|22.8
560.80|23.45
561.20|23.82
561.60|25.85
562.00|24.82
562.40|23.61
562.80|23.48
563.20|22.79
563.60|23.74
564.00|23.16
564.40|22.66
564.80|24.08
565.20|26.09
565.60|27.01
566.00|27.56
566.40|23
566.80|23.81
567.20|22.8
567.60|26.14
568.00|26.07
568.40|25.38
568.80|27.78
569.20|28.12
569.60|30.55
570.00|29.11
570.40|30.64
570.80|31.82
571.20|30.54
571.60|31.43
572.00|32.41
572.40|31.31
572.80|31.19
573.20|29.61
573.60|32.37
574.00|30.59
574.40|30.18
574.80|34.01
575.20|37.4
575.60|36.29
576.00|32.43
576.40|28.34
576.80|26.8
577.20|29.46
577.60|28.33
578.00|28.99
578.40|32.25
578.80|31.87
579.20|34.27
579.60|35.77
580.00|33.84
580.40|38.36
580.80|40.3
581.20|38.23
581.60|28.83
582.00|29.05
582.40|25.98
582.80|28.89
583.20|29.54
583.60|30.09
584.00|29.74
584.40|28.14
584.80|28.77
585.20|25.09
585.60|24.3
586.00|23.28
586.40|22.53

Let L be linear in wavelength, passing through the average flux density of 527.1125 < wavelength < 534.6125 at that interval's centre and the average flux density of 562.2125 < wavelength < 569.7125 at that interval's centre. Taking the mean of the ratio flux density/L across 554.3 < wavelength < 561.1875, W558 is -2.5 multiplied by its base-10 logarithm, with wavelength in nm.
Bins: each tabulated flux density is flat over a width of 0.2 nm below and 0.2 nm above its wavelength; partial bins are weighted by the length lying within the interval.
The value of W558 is 0.08 mag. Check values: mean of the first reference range 26.8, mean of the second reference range 25.1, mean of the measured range 23.8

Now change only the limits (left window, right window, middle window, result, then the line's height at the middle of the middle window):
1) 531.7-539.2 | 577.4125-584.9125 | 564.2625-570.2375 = 0.18 mag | 30.9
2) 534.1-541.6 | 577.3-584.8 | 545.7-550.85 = 0.26 mag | 30.9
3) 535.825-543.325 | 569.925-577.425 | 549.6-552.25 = 0.40 mag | 31.6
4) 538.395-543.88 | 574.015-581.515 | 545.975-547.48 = 0.35 mag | 32.7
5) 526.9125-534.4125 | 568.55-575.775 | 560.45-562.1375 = 0.23 mag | 30.1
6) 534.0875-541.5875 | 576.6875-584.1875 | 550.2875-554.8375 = 0.45 mag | 31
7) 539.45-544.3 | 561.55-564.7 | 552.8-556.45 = 0.32 mag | 27.4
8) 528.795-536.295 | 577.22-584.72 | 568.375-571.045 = 0.05 mag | 30.8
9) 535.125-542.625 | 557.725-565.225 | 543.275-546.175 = 0.06 mag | 29.7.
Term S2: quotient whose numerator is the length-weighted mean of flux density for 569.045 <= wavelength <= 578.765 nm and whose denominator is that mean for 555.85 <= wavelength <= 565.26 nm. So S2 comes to 1.27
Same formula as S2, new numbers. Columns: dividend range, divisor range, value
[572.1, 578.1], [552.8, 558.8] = 1.38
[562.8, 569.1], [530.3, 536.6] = 0.89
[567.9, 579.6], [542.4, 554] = 1.22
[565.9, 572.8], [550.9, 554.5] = 1.36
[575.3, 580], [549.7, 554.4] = 1.50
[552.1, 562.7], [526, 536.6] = 0.86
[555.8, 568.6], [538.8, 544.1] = 0.75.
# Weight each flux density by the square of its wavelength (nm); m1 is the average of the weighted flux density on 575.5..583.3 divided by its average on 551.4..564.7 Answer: 1.49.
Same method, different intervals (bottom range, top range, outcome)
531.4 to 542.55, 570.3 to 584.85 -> 1.21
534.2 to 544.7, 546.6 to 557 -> 0.75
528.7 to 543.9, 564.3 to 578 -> 1.10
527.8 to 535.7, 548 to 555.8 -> 0.87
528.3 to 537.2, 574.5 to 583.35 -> 1.36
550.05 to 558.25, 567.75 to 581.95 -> 1.55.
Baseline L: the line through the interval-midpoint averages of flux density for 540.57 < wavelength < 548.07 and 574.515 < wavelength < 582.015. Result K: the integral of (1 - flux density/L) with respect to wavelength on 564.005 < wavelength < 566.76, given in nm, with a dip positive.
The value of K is 0.58 nm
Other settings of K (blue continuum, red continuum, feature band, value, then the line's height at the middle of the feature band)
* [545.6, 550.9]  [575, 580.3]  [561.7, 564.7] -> 0.489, 28.2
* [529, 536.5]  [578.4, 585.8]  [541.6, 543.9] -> -0.392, 28.5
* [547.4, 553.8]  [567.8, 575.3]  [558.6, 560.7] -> 0.119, 26.3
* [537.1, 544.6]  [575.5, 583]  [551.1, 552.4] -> 0.427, 32.4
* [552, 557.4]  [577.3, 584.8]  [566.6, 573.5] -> -0.322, 27.5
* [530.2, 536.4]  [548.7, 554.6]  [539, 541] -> -0.456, 25.9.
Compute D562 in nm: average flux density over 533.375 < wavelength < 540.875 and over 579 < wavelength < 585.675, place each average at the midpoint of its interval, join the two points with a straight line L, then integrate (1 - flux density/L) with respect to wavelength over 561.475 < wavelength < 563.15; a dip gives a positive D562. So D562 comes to 0.35 nm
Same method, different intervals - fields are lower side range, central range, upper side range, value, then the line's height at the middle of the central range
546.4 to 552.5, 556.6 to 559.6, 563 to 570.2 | -0.174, 24.7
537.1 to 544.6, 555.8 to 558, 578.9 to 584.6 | 0.514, 32.4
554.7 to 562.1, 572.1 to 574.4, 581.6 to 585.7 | -0.391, 26.5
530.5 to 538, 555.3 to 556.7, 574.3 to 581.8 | 0.354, 30.6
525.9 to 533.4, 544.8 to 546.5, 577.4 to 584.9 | 0.381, 27.9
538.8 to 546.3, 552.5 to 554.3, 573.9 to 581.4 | 0.642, 31.5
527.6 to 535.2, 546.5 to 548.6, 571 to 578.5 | 0.318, 28.7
